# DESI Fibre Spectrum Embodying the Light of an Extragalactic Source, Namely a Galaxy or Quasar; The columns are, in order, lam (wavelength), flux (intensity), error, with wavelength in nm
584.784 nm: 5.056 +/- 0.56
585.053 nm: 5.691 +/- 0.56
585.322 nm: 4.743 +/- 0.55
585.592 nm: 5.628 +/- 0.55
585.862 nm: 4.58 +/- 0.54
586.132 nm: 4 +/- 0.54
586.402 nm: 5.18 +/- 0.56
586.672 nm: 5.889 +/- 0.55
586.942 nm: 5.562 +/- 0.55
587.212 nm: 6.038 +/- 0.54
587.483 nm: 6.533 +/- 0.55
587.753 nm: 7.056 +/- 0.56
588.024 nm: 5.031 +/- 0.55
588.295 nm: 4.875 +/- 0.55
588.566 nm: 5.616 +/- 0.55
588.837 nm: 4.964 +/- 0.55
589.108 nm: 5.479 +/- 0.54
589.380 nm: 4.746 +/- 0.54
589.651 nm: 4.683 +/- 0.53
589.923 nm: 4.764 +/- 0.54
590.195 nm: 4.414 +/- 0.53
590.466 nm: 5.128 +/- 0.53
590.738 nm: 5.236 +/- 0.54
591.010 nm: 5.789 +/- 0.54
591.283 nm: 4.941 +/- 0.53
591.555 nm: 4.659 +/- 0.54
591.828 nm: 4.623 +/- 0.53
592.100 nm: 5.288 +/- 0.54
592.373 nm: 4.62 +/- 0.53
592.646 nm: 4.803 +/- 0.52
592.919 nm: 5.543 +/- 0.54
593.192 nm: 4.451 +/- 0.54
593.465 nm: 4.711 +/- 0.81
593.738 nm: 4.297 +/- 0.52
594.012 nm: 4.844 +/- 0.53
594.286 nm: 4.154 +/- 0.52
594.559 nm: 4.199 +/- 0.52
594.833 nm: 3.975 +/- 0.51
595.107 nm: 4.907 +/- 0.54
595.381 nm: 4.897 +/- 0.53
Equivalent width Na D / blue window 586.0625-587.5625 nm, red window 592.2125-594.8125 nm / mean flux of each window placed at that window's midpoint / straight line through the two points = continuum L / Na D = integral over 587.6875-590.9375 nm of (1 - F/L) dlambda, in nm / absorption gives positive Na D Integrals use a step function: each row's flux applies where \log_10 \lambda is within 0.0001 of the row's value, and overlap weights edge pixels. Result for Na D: 0.044 nm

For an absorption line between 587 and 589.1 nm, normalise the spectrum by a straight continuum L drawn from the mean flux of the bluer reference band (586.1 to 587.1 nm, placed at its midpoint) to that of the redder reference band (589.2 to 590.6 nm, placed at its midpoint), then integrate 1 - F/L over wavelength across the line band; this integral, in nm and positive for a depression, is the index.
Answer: -0.26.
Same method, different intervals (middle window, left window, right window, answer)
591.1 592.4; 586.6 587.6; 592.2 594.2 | 0.04 nm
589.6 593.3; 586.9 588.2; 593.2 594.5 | 0.09 nm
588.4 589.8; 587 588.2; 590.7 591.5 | 0.16 nm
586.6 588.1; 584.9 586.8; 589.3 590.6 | -0.33 nm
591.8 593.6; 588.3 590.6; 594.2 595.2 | -0.13 nm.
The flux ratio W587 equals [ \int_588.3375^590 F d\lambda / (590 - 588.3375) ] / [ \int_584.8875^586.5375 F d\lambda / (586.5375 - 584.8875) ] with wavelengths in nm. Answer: 1.0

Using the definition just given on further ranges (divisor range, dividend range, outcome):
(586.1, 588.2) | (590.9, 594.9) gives 0.83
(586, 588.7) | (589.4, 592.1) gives 0.88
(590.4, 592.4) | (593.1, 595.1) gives 0.87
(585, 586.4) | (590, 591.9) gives 1.01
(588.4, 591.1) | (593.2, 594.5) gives 0.88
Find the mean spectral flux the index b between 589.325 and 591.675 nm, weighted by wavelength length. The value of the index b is 4.94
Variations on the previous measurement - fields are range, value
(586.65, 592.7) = 5.24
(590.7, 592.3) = 5.06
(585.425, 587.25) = 5.22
